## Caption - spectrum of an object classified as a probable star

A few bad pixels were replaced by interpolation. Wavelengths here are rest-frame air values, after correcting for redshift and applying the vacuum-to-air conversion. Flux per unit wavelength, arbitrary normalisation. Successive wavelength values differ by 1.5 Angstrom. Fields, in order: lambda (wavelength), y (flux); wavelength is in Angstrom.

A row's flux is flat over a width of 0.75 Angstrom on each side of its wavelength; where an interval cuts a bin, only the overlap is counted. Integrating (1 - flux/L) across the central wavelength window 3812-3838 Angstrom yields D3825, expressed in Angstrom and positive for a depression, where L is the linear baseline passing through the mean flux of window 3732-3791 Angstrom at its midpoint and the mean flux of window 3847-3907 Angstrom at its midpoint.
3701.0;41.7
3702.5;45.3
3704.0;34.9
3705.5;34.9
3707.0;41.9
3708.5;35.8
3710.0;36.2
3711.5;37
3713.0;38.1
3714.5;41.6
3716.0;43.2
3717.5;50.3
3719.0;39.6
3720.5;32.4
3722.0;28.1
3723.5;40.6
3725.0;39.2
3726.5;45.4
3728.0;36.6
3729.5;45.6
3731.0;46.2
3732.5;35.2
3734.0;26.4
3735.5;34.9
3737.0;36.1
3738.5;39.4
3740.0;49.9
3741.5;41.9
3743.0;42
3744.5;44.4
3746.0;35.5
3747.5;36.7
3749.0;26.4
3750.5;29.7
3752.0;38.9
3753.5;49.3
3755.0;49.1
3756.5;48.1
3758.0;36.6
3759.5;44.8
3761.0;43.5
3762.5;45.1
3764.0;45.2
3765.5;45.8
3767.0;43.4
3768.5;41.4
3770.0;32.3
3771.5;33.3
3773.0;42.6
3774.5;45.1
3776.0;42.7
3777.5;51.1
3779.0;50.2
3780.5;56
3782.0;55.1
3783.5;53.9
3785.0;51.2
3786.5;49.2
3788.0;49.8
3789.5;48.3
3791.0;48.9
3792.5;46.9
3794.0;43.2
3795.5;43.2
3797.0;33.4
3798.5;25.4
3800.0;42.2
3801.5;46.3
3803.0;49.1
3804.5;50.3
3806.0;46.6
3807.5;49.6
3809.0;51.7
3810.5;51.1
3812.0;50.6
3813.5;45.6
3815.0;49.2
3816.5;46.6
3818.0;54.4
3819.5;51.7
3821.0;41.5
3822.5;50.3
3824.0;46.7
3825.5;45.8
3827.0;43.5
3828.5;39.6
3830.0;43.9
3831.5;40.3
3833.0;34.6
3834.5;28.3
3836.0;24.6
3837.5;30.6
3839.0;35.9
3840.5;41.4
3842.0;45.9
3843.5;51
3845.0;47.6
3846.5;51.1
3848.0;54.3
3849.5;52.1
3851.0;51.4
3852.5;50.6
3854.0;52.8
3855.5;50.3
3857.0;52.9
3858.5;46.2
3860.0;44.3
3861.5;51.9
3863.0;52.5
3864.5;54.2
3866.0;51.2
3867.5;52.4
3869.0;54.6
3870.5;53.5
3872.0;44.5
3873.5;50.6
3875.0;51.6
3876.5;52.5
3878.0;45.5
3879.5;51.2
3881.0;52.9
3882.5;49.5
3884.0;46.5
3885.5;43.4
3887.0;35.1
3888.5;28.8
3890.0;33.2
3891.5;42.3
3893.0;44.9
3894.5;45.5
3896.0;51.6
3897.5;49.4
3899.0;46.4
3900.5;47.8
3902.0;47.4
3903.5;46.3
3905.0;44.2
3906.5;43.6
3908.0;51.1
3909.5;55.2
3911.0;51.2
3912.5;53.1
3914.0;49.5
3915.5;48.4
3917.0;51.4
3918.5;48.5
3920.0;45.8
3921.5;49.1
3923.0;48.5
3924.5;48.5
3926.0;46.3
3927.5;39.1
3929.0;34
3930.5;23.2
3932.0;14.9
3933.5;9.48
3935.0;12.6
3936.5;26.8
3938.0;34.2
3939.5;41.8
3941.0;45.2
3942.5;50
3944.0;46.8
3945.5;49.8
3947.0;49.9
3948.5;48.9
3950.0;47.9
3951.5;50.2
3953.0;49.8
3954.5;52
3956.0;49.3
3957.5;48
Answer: 1.8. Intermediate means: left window 42.9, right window 48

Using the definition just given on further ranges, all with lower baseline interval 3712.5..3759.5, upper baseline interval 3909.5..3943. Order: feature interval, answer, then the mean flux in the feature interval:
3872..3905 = -4.90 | 45.8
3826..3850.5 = -1.17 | 41.7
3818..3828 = -1.81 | 47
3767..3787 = -3.32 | 46.3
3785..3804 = -2.13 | 44.2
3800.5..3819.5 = -4.54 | 49.3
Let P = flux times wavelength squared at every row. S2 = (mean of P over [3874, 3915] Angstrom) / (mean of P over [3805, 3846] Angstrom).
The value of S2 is 1.10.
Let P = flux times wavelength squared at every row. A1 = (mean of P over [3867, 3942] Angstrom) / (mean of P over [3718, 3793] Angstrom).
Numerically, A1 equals 1.11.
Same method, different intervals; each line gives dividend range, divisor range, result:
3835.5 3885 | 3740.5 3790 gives 1.16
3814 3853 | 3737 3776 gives 1.12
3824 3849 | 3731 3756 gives 1.12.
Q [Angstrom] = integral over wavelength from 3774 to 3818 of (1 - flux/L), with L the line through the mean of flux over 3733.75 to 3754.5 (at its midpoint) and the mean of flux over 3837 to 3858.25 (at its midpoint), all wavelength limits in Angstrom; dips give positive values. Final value -4.5 Angstrom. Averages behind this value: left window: 38.4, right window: 47.9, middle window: 47.5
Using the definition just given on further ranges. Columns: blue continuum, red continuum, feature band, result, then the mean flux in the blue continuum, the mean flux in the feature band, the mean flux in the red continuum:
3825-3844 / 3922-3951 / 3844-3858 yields -4.7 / 38.6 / 51.4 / 38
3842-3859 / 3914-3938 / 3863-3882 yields -1.9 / 50.8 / 51.3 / 36.8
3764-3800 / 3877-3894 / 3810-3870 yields -3.7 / 44.8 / 46.6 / 43.2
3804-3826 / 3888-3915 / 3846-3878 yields -2.4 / 48.8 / 51.1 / 46.4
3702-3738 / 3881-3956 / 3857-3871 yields -3.1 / 38.5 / 51.2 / 43.4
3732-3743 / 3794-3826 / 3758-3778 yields -0.5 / 38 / 42.5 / 46.2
